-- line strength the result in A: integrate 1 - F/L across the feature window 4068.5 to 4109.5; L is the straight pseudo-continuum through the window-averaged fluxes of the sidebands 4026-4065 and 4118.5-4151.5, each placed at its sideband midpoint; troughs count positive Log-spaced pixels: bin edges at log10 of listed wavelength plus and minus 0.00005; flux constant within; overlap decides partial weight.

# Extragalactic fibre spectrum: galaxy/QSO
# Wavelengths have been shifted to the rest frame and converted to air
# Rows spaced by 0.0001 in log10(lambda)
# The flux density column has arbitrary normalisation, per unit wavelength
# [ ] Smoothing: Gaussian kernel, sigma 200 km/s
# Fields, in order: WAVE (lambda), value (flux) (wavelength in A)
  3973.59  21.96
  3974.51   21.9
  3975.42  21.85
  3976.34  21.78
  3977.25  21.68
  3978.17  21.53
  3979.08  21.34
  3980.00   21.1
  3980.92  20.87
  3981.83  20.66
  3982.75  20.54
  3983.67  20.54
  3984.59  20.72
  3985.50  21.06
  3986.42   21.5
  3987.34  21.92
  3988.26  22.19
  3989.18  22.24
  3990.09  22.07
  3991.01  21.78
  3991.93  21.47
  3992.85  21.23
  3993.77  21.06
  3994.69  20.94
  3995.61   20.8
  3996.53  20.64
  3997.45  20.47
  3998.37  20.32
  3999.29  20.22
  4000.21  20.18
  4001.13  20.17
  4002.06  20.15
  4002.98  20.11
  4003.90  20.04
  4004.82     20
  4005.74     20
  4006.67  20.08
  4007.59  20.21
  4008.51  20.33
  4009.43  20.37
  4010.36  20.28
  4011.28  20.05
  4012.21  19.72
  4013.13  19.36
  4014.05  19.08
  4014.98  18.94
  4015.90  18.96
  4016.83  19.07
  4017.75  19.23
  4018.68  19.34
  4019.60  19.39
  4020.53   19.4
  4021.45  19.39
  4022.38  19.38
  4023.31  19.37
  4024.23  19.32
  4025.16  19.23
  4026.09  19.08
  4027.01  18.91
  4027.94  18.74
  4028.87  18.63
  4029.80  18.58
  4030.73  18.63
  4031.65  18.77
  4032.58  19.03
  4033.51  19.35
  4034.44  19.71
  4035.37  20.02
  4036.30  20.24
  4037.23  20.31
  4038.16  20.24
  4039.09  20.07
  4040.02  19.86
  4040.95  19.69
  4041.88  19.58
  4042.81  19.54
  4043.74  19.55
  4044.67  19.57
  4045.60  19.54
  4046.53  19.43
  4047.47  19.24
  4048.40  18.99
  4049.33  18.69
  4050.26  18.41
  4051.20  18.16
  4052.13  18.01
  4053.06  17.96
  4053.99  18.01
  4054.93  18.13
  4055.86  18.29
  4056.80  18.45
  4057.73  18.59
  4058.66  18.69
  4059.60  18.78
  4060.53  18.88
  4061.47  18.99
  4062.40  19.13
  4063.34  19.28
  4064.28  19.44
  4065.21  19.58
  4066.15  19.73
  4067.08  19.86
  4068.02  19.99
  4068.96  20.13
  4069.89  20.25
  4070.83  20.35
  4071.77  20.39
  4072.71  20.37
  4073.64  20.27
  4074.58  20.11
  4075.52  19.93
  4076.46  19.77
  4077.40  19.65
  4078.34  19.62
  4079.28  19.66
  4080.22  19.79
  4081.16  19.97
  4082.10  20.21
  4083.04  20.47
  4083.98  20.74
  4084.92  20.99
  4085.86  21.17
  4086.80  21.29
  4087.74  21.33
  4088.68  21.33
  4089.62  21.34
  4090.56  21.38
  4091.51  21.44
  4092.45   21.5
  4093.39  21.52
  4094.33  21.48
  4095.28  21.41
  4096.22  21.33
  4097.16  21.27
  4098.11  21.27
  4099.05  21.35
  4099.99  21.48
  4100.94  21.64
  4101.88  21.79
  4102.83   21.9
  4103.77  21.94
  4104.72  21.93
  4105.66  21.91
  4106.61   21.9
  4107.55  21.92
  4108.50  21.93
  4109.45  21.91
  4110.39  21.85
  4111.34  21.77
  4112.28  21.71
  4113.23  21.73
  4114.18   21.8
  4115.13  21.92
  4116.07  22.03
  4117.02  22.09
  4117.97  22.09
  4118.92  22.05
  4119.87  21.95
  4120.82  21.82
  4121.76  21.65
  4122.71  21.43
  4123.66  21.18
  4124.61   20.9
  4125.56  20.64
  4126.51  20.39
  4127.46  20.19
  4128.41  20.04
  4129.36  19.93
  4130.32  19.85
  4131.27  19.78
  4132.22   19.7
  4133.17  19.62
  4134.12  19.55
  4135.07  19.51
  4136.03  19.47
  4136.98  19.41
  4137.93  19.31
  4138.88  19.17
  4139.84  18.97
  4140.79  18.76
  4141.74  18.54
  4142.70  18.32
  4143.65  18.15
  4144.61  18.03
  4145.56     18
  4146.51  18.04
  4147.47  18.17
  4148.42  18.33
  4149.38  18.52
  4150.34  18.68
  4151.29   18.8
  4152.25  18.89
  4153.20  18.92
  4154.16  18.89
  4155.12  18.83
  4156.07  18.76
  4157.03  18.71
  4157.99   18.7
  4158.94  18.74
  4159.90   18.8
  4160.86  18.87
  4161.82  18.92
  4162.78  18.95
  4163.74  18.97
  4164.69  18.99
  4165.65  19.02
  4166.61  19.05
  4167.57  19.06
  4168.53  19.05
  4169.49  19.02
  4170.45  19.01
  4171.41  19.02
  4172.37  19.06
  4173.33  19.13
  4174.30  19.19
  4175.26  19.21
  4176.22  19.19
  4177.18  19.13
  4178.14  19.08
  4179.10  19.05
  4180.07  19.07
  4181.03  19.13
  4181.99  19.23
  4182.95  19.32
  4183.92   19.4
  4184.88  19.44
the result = -3.5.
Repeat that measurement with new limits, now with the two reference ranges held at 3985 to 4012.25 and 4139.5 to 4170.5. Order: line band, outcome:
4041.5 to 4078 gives 1.2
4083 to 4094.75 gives -1.0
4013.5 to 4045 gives 1.5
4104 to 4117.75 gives -1.9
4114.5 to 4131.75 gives -1.8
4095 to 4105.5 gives -1.2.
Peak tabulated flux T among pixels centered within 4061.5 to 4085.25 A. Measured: 20.99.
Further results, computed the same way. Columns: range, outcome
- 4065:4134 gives 22.09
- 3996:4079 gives 20.64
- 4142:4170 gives 19.06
